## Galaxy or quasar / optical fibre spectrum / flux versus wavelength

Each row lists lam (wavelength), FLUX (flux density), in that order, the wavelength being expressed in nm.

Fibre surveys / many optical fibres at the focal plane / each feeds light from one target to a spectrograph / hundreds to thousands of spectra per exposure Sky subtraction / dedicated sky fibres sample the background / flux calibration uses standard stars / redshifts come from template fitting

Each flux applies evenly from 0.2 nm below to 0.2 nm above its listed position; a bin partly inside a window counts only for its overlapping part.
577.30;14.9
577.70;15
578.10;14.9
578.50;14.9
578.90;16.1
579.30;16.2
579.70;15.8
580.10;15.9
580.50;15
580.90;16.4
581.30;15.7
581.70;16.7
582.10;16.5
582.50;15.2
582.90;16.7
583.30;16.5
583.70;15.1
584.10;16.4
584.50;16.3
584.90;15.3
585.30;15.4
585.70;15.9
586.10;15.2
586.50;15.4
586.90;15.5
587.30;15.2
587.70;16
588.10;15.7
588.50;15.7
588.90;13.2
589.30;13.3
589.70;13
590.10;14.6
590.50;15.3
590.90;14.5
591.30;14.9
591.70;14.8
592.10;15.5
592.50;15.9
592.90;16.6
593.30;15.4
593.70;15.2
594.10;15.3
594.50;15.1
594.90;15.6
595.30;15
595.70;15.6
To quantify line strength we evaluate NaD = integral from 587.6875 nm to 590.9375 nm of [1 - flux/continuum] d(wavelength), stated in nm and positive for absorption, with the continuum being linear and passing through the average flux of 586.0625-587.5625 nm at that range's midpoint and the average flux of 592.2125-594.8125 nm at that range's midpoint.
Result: 0.197 nm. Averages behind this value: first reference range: 15.4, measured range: 14.5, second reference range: 15.6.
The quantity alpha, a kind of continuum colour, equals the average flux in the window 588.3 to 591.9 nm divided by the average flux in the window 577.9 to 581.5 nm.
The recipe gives 0.9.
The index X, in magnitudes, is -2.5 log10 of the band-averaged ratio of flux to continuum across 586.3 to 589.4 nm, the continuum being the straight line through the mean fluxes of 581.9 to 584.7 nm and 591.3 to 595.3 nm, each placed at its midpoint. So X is 0.05 mag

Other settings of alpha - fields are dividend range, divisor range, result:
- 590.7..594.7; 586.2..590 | 1.04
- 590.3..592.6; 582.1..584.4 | 0.94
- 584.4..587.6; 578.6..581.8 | 0.97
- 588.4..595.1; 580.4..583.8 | 0.93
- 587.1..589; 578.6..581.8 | 0.96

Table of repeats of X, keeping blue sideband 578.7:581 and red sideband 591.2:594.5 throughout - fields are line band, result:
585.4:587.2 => 0.013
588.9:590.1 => 0.162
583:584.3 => -0.021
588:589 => 0.046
